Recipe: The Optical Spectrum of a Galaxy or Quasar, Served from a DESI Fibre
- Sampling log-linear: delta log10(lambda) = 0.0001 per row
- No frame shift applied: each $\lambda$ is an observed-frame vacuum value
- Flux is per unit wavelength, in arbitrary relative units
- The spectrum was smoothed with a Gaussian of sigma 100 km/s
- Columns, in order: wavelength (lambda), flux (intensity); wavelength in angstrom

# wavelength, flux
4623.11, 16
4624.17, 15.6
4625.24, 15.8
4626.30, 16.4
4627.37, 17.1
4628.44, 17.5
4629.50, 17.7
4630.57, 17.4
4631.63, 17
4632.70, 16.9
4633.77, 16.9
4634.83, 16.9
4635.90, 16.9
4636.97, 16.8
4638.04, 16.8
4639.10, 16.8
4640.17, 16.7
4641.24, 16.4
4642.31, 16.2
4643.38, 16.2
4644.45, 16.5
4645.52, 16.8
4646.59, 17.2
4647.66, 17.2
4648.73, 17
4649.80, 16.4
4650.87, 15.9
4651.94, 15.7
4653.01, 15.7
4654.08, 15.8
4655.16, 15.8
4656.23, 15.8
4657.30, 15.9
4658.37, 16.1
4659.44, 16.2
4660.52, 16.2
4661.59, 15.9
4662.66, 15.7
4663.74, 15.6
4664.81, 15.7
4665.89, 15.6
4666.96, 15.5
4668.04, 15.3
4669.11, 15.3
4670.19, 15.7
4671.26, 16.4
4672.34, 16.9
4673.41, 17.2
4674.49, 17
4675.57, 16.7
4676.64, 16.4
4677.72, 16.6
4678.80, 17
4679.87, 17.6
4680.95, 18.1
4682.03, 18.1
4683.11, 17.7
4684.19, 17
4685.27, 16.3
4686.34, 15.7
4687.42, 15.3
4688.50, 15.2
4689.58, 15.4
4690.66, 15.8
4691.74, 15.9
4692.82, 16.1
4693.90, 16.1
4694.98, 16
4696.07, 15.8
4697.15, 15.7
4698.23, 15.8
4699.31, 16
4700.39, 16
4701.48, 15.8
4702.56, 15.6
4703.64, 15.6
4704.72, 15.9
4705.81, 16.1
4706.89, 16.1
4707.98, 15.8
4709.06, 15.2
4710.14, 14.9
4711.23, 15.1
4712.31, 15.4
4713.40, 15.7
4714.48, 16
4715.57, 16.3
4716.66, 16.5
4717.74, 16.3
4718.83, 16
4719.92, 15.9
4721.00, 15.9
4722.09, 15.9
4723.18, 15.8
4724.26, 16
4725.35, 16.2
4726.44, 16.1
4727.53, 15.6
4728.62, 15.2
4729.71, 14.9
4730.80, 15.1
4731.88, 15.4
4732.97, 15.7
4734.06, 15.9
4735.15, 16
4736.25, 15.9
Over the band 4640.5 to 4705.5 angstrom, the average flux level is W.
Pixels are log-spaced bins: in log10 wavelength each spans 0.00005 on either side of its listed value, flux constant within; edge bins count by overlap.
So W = 16.2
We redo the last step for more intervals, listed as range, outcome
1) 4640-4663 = 16.2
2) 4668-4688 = 16.7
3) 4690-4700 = 15.9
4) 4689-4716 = 15.8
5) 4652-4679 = 16.1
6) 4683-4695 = 16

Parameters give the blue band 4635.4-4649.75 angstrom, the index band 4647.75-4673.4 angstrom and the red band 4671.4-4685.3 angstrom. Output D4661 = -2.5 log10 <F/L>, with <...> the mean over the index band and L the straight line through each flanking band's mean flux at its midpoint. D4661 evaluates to 0.063 mag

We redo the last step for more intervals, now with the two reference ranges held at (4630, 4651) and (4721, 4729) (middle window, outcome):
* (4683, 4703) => 0.018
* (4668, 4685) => -0.032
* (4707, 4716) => 0.029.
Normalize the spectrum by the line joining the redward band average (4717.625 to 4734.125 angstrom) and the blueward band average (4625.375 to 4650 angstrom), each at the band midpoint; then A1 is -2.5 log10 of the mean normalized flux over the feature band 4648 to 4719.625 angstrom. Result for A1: 0.01 mag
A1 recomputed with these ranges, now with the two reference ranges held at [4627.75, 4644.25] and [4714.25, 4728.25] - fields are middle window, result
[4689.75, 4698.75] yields 0.03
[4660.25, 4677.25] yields 0.03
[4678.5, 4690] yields -0.02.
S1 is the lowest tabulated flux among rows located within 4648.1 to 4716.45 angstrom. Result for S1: 14.9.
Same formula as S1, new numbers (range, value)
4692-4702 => 15.7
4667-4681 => 15.3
